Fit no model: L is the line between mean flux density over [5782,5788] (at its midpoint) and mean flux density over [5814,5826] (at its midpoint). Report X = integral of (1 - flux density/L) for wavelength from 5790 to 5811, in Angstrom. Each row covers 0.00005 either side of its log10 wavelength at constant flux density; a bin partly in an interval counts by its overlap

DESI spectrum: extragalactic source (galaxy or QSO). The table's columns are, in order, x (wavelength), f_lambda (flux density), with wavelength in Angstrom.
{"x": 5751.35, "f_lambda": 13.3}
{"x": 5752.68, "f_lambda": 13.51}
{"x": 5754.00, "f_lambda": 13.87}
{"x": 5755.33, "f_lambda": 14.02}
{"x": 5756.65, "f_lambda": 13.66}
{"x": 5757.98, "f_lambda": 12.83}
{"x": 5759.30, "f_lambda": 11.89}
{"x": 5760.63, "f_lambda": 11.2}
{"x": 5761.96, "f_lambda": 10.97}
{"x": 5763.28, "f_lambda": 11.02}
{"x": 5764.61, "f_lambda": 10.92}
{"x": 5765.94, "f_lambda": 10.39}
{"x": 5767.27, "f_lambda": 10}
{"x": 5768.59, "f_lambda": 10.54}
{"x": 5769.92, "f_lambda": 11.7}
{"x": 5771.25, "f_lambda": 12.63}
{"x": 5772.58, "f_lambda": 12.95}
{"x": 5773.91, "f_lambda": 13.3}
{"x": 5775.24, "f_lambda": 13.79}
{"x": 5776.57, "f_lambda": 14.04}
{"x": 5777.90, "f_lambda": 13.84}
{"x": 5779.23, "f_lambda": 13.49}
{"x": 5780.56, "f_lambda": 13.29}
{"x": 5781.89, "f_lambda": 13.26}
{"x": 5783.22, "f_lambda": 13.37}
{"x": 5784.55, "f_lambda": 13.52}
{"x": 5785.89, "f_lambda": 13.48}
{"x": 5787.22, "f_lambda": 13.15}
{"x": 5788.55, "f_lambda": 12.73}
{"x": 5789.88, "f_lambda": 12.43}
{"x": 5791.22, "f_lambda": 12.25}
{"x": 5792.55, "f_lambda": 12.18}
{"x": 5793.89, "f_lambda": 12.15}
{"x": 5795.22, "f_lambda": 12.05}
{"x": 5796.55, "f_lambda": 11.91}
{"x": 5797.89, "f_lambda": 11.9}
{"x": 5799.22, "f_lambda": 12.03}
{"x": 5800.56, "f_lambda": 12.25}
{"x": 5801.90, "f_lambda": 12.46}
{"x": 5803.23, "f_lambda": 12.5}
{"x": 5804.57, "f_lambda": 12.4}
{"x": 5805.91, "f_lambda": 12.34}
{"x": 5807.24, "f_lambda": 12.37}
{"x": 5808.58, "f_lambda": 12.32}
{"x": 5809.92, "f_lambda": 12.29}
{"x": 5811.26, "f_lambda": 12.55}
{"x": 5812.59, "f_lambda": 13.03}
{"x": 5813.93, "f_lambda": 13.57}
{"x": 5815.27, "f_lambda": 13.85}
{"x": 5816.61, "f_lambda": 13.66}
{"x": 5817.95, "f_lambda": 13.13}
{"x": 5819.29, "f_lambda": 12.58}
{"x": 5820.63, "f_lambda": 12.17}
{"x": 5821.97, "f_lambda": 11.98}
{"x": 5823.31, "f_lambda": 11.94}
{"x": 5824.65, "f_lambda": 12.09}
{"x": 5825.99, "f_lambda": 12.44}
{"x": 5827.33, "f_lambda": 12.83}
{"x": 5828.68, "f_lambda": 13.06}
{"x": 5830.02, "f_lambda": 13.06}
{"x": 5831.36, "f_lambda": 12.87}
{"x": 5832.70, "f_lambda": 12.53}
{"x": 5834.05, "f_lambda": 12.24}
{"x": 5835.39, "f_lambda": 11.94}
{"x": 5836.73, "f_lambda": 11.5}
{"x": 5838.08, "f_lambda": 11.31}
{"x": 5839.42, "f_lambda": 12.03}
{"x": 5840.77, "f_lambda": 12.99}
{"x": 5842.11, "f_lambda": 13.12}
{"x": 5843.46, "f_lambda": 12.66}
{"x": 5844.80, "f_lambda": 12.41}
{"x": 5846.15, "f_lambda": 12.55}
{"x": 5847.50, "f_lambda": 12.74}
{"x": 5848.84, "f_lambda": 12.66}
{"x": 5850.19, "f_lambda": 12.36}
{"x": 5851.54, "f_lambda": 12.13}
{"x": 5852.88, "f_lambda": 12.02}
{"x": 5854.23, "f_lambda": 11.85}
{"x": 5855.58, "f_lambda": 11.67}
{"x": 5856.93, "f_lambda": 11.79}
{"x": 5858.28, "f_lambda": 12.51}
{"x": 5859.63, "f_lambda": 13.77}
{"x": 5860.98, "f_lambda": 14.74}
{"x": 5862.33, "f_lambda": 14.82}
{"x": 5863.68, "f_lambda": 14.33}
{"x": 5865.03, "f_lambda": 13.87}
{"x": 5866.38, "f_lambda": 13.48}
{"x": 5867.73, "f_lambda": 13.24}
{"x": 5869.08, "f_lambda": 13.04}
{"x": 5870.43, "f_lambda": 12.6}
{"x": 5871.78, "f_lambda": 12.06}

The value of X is 1.3 Angstrom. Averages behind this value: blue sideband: 13.4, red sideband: 12.7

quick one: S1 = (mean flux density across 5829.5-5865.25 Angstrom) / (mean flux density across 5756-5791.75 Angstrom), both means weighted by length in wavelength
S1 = 1.02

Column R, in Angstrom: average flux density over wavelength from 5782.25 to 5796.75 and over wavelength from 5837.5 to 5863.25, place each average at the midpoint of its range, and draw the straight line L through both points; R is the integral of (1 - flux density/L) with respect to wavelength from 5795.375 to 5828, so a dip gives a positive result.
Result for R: 0.4 Angstrom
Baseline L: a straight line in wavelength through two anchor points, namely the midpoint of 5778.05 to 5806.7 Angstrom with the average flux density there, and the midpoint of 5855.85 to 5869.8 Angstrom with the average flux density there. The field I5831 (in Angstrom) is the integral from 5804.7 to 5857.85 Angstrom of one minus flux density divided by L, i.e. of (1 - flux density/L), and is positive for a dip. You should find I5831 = 2.6 Angstrom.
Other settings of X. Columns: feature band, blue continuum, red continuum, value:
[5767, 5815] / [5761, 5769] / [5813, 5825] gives -4.0 Angstrom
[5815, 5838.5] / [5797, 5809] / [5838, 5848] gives -0.1 Angstrom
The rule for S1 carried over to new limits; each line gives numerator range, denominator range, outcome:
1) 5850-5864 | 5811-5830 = 1.01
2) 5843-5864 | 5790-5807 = 1.05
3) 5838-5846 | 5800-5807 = 1.01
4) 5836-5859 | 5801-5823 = 0.97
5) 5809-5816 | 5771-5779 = 0.97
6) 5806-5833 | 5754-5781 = 1.03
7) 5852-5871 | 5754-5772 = 1.12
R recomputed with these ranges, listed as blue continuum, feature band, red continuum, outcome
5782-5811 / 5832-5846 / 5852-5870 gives 0.7 Angstrom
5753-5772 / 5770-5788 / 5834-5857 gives -2.1 Angstrom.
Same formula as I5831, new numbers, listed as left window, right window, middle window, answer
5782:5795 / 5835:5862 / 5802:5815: 0.1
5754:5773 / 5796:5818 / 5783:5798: -0.4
